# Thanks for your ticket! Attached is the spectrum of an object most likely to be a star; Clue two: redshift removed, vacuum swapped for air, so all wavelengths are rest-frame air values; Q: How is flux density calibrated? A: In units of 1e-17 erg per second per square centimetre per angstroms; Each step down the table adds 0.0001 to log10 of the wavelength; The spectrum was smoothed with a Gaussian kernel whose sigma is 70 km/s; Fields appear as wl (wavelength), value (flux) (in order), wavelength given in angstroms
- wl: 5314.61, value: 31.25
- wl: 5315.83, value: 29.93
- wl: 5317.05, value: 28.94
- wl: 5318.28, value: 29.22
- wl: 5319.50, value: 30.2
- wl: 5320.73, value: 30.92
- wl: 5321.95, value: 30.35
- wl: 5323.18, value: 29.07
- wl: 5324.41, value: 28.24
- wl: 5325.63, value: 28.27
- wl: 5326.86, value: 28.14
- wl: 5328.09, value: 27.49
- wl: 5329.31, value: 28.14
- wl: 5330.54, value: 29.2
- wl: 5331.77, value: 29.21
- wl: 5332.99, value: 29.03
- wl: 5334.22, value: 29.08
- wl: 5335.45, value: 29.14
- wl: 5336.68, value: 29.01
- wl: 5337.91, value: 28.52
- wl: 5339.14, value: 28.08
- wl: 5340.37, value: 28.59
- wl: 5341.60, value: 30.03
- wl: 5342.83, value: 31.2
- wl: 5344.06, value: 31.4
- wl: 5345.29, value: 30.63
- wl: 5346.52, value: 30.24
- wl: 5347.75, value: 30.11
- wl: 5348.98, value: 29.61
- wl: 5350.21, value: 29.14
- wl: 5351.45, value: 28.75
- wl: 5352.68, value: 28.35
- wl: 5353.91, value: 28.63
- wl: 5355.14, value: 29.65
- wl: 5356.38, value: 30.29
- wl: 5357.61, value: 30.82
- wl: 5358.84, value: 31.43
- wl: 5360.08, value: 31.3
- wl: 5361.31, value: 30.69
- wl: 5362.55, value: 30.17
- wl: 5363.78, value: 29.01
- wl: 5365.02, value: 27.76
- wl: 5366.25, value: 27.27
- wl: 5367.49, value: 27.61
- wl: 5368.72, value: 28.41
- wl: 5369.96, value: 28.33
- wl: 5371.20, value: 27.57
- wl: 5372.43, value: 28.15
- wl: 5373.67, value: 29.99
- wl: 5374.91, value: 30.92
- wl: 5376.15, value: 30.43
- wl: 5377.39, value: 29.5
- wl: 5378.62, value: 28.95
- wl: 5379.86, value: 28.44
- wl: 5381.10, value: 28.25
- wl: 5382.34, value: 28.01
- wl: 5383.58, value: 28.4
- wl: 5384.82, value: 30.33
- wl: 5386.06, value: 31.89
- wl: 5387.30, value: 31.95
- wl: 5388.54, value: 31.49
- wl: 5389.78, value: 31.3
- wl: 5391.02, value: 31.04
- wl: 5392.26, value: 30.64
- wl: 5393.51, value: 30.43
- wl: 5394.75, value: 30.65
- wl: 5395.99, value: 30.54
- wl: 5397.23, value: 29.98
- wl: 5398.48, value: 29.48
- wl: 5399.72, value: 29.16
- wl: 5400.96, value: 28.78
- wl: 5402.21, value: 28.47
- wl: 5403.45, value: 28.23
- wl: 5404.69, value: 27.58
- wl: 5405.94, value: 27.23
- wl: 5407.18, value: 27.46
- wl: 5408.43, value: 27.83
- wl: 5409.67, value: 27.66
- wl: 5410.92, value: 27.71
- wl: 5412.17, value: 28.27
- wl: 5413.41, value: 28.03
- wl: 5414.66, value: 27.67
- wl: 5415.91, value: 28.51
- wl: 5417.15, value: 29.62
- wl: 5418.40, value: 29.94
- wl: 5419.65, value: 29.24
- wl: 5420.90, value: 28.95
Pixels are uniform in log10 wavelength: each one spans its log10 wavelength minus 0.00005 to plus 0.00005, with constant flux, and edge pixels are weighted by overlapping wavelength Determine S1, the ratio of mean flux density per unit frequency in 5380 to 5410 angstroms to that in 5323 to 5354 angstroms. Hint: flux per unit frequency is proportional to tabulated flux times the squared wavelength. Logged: 1.03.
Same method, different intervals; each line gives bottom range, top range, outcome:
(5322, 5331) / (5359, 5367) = 1.05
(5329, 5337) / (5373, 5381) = 1.04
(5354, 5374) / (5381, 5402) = 1.04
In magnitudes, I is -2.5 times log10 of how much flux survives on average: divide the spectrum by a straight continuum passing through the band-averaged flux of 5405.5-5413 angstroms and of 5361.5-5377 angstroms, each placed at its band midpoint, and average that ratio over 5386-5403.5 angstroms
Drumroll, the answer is -0.080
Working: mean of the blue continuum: 28.9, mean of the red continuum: 27.7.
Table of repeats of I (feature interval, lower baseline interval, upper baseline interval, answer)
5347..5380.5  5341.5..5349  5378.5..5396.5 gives 0.04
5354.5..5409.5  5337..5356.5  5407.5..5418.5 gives -0.02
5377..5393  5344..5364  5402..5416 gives -0.05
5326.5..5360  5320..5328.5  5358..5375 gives -0.02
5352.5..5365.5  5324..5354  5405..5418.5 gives -0.04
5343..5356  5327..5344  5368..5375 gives -0.03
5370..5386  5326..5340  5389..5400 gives 0.03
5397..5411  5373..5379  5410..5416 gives 0.01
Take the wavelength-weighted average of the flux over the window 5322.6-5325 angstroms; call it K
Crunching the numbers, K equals 28.6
